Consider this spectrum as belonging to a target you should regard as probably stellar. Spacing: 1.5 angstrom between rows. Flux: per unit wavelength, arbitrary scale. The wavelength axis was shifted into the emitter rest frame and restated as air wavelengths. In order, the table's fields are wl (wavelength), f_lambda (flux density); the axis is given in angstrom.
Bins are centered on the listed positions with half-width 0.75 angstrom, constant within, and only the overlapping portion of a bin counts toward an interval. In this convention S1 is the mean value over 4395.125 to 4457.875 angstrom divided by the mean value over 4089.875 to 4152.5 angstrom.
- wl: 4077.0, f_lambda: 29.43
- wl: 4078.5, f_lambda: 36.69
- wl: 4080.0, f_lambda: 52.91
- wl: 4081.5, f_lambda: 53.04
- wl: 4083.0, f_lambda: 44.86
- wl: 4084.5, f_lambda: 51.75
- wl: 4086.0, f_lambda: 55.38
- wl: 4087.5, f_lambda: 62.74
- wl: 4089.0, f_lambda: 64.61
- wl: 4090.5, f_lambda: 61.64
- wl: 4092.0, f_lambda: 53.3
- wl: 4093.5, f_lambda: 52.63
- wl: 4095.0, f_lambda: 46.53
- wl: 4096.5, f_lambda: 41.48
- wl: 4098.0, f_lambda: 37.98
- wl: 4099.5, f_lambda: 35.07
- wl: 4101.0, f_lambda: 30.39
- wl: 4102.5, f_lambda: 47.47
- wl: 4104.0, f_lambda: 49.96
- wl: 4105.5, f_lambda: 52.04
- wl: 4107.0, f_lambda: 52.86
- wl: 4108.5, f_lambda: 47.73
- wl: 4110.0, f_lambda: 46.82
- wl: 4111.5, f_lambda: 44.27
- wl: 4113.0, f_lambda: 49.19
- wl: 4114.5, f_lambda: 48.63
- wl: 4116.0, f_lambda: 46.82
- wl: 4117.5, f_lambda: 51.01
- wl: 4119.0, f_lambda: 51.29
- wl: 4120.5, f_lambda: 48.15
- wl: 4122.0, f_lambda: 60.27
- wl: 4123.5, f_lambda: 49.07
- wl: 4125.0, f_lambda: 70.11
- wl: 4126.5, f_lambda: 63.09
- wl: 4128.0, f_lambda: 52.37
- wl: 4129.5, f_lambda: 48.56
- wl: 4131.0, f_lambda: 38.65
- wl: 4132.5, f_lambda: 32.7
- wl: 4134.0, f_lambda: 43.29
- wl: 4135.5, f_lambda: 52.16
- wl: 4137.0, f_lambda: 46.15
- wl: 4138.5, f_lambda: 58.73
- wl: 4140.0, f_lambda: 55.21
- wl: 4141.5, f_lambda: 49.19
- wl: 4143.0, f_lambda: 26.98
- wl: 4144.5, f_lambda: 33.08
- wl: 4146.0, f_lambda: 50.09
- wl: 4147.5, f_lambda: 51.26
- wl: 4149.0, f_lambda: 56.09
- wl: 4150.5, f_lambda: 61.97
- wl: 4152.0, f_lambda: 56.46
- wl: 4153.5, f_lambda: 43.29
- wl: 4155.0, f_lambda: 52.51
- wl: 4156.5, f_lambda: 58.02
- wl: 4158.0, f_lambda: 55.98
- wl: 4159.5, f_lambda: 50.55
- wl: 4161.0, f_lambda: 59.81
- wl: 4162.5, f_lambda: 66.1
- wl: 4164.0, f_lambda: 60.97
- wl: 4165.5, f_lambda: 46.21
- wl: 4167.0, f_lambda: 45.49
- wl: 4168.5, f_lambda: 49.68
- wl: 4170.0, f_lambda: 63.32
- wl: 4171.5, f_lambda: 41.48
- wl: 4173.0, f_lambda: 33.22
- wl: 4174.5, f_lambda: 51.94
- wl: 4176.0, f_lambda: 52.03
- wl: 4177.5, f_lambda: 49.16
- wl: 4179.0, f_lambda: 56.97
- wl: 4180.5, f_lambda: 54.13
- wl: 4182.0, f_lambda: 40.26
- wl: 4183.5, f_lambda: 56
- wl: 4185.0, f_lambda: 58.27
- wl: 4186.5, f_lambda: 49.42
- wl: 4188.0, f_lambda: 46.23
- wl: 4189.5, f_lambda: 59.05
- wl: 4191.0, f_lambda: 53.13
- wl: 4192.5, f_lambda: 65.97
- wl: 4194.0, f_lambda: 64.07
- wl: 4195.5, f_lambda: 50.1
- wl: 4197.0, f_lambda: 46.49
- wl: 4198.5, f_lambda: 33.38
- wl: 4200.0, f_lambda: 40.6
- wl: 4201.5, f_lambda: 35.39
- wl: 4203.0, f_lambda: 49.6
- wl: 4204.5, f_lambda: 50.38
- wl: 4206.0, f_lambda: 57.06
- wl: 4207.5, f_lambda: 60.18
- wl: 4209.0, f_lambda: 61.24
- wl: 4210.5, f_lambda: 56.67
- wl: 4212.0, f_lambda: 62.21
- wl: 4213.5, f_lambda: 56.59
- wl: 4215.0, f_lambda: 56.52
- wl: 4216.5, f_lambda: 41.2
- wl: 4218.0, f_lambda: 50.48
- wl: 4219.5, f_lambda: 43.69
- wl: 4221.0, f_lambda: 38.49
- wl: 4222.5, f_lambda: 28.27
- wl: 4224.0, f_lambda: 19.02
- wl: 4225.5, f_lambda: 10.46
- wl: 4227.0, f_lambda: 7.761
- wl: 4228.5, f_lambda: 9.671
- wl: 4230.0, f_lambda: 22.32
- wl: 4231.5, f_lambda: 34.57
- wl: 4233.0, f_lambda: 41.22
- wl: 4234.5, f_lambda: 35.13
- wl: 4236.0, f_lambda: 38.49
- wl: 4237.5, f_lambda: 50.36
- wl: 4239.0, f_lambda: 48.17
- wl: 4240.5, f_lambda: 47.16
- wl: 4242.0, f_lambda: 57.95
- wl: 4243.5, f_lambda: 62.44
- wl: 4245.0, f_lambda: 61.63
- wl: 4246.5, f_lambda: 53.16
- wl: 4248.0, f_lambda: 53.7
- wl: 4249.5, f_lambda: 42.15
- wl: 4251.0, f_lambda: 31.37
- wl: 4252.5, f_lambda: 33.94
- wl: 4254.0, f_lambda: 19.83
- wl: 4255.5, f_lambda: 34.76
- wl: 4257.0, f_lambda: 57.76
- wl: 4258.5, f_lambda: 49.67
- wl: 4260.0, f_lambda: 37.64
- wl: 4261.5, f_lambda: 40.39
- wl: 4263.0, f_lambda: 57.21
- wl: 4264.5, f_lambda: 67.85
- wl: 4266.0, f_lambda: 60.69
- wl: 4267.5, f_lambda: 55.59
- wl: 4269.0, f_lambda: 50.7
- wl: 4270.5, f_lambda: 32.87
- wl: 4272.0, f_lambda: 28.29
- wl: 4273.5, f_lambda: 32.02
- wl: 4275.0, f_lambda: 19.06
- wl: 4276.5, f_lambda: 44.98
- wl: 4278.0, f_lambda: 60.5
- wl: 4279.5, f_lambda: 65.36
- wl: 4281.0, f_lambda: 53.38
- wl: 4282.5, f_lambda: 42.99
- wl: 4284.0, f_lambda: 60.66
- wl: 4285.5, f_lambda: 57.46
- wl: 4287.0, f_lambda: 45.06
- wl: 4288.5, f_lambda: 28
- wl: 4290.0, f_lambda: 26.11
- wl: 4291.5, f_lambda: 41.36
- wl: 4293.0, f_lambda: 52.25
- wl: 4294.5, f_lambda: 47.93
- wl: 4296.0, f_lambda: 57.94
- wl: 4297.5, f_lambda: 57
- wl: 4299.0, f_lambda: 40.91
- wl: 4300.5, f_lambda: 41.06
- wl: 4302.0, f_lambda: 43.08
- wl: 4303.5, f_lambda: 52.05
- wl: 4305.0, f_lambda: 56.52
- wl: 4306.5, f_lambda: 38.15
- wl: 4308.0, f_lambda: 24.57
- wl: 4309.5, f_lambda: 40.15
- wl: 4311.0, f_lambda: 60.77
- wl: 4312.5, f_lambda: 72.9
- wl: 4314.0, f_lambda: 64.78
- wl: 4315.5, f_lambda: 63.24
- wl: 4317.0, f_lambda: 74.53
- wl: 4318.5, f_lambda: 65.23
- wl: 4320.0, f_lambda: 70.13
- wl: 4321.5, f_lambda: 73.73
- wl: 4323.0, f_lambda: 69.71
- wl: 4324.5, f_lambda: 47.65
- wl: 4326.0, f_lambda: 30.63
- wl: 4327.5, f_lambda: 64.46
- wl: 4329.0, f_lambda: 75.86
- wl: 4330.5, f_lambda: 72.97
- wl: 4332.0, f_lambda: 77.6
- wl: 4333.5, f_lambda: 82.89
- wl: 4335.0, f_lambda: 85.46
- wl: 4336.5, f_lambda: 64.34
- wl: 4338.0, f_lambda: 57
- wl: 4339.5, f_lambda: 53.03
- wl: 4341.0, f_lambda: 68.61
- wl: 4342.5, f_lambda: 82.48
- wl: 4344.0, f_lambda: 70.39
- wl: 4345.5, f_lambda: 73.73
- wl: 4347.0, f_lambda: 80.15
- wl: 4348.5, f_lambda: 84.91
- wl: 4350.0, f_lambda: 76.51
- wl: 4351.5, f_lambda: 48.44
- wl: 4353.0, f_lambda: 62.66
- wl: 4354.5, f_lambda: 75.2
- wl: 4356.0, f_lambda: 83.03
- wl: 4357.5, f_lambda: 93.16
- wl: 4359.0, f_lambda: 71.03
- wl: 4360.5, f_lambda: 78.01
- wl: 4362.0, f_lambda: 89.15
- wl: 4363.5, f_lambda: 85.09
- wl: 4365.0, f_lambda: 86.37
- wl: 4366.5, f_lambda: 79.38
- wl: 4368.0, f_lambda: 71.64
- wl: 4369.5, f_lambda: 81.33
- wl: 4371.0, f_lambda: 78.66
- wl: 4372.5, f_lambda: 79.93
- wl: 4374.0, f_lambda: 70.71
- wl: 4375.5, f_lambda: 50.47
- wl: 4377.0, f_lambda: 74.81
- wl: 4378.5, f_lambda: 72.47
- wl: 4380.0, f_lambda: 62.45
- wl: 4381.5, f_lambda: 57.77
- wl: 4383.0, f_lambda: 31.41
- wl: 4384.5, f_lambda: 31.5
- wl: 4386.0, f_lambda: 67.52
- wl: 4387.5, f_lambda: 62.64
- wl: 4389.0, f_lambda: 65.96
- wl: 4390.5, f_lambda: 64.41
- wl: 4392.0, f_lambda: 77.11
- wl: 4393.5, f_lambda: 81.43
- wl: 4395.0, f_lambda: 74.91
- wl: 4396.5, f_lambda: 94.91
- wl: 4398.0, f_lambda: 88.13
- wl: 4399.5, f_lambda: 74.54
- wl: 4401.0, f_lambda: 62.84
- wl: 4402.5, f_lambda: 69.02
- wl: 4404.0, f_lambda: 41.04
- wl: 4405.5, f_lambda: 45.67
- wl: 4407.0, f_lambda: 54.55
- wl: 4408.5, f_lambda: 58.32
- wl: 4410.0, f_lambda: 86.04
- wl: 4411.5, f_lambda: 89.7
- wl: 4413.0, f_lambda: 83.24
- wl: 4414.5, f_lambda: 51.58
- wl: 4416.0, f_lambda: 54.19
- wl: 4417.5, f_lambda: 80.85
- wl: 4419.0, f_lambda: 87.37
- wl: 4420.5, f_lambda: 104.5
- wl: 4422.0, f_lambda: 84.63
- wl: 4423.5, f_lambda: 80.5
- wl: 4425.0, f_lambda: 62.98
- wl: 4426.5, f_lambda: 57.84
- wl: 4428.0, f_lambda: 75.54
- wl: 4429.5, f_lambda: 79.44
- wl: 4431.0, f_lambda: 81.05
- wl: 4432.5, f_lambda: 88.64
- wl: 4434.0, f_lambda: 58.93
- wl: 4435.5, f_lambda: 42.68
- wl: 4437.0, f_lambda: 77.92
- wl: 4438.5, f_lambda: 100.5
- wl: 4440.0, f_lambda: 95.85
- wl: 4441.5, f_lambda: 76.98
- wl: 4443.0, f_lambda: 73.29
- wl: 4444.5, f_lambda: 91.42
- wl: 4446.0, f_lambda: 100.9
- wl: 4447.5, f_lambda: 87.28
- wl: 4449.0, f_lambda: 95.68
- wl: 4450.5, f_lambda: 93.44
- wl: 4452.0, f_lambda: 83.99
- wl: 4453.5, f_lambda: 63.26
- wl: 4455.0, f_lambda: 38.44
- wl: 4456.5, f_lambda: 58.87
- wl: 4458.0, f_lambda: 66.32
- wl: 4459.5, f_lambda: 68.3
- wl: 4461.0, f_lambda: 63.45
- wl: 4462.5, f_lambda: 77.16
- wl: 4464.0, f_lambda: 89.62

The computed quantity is 1.54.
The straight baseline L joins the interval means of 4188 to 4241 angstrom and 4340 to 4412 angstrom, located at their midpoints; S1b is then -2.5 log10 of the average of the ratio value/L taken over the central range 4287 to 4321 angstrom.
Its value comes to 0.16 mag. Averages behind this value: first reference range 43.6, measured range 50.9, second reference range 70.9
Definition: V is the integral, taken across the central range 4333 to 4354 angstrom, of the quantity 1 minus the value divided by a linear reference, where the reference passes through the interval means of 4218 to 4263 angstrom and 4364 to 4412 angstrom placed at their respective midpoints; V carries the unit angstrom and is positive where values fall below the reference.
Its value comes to -4.0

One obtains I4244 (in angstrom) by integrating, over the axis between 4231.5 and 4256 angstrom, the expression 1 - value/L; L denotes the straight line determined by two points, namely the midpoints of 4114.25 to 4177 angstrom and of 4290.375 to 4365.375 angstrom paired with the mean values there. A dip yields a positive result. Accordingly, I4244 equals 5.8 angstrom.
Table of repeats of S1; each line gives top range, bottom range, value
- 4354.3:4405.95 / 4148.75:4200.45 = 1.35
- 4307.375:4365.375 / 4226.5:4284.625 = 1.58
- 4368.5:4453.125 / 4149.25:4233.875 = 1.54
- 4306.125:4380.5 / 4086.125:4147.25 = 1.42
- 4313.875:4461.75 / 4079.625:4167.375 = 1.43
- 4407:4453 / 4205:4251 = 1.82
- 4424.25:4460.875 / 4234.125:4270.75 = 1.59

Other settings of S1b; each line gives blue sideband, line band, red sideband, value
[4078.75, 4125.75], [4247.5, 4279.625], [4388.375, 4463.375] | 0.38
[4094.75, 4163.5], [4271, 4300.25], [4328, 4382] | 0.42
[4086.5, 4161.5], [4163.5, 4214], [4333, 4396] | 0.08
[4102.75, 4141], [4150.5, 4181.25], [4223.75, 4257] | -0.15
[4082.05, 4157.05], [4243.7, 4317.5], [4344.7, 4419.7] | 0.30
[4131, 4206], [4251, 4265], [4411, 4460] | 0.34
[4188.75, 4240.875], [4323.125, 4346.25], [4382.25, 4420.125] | -0.14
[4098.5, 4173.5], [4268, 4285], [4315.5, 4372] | 0.40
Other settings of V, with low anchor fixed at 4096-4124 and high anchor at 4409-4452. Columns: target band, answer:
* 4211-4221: 1.2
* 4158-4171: -0.6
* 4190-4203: 1.6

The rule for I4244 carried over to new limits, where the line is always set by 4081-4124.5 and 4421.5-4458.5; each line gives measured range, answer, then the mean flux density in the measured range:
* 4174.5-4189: 1.1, 51.5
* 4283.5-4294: 3.3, 44.1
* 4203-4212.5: 0.1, 57.2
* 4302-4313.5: 2.9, 49.2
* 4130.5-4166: 2.0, 50.3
